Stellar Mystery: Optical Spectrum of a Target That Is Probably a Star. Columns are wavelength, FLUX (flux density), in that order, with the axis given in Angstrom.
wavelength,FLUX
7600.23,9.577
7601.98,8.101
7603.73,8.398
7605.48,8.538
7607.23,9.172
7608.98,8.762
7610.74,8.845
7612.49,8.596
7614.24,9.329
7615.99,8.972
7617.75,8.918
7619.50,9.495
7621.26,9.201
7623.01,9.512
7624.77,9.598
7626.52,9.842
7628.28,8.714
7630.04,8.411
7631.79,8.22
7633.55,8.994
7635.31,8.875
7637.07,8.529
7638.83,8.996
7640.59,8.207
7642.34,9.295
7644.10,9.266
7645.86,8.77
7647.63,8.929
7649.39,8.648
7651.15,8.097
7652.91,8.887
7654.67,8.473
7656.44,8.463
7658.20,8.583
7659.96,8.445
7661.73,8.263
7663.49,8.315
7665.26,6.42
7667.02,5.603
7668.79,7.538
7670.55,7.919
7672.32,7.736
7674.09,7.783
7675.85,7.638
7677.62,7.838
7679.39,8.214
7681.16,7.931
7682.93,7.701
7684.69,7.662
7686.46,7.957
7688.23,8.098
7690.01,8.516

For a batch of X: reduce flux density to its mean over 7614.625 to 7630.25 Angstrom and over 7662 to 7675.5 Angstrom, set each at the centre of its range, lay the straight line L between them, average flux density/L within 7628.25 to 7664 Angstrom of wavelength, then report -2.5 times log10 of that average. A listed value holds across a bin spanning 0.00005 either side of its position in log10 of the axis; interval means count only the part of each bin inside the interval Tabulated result -0.05 mag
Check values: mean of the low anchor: 9.22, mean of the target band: 8.64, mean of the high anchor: 7.39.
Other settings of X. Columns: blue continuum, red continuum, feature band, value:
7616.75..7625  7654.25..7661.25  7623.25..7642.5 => 0.019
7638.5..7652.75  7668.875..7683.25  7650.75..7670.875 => 0.054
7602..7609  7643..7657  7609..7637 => -0.042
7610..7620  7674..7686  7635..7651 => -0.037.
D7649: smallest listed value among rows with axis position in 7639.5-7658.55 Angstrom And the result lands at 8.097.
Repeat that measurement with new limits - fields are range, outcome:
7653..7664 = 8.263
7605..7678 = 5.603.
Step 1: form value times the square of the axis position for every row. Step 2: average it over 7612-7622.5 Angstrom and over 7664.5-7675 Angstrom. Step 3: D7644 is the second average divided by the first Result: 0.80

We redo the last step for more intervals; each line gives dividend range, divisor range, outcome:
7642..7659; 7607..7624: 0.97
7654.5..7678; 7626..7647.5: 0.89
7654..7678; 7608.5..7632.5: 0.87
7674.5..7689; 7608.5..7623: 0.89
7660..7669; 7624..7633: 0.82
